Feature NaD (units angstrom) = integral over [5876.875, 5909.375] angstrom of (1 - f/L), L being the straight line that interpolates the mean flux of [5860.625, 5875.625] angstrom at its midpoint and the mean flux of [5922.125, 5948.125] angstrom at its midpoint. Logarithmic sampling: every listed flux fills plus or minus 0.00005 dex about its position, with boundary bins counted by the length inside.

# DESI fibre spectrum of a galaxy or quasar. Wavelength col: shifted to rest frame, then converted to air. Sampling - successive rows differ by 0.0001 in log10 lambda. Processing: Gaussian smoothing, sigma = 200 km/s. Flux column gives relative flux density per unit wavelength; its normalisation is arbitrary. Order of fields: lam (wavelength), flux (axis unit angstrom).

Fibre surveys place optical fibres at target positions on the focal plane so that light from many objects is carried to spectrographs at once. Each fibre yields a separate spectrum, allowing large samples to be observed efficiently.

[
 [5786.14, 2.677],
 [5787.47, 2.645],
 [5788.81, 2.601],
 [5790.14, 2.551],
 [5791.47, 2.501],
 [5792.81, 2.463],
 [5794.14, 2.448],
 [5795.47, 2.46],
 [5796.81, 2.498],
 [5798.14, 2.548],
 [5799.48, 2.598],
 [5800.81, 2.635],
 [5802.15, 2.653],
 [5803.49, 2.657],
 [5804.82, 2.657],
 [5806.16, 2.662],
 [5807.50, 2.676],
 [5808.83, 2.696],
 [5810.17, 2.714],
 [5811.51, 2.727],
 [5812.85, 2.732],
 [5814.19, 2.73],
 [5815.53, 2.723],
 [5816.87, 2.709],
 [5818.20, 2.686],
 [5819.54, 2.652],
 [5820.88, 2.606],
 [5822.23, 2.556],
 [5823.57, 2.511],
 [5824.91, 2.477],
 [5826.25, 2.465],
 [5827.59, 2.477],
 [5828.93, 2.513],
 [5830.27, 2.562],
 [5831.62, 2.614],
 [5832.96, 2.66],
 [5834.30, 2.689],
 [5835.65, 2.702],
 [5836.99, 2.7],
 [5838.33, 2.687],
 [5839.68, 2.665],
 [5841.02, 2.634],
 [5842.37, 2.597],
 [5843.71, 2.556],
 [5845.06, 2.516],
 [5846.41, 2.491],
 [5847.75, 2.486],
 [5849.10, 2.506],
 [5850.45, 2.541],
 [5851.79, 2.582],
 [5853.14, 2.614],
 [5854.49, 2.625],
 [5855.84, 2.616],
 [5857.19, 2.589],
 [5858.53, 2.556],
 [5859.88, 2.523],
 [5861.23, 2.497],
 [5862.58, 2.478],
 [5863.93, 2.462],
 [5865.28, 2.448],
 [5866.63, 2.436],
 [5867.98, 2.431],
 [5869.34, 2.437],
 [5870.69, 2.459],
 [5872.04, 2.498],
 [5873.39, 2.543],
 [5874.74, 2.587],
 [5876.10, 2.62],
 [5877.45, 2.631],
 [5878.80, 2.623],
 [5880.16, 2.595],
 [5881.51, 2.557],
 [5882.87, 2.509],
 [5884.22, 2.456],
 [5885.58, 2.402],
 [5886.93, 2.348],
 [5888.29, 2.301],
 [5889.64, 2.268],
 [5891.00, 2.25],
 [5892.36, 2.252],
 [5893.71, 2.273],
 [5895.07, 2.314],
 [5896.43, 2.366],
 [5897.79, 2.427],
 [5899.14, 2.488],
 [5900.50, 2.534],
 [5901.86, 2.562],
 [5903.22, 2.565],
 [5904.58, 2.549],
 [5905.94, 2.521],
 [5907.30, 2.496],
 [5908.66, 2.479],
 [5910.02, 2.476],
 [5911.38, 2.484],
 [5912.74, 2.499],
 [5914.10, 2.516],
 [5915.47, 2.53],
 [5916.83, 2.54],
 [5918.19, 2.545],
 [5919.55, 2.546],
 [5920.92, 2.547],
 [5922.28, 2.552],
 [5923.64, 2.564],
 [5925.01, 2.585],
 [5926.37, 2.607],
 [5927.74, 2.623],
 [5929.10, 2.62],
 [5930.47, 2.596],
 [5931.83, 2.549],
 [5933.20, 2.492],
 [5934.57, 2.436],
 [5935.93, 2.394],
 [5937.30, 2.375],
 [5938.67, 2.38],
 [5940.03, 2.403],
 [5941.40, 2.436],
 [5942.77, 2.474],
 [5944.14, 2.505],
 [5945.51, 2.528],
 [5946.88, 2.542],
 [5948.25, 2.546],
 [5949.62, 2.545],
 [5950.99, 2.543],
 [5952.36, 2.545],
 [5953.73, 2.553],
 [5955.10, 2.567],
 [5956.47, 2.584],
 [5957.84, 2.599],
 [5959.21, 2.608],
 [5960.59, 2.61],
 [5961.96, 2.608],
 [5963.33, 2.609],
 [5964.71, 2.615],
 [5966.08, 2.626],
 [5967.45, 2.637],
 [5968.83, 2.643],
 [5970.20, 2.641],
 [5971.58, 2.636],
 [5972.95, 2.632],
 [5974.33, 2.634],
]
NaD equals 0.6 angstrom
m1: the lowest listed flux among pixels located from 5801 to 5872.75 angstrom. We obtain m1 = 2.431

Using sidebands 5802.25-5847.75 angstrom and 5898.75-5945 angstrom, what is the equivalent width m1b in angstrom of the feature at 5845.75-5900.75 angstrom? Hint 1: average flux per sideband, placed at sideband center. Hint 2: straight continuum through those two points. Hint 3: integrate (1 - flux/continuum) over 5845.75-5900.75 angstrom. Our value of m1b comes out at 2.0 angstrom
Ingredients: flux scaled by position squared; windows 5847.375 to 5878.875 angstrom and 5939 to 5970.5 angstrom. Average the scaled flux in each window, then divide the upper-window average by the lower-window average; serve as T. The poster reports 1.04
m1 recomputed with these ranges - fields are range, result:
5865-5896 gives 2.25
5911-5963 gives 2.375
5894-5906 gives 2.314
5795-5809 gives 2.46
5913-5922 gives 2.516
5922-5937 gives 2.394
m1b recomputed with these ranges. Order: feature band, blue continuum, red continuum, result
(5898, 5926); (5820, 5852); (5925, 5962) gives 0.2 angstrom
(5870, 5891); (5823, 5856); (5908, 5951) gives 0.5 angstrom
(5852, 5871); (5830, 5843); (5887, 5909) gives 0.3 angstrom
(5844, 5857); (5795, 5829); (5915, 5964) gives 0.2 angstrom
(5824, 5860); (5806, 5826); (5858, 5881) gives 0.1 angstrom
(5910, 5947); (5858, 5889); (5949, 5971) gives 0.7 angstrom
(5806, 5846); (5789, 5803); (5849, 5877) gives -1.5 angstrom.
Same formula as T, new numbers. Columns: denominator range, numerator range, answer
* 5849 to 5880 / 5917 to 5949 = 1.01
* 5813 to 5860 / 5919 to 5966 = 1.01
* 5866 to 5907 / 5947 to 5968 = 1.08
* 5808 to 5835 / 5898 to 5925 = 0.99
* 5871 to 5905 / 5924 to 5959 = 1.04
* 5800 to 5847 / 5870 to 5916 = 0.96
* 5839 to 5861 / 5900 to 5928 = 1.01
